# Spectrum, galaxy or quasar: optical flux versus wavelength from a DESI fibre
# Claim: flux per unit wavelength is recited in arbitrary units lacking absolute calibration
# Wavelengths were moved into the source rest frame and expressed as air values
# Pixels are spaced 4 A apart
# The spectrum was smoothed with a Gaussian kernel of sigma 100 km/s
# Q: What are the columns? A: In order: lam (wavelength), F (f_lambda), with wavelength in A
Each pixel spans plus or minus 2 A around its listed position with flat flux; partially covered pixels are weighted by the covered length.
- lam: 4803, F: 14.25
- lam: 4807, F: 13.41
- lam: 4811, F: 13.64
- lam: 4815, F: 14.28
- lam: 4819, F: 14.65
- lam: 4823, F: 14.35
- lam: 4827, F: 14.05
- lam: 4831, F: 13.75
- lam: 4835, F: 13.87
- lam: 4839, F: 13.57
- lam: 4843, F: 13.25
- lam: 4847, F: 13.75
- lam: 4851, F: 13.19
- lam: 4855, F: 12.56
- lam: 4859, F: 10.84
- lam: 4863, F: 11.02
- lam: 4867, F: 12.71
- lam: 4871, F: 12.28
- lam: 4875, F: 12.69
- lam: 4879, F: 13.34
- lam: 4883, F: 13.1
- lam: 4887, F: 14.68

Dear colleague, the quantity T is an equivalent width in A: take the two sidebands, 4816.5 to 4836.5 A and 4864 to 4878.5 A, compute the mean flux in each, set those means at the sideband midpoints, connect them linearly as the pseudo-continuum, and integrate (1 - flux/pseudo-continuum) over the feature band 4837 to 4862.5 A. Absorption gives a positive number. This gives 1.1 A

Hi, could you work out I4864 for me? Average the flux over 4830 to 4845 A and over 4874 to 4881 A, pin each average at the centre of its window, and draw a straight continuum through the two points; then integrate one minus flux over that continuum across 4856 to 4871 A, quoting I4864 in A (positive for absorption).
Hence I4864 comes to 1.8 A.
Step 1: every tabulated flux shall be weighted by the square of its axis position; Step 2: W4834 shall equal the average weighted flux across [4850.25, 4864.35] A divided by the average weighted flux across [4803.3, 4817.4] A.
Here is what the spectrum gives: 0.87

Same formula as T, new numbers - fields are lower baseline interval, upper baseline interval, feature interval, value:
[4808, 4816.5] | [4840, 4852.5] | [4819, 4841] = -0.6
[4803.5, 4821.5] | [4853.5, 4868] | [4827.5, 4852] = -1.7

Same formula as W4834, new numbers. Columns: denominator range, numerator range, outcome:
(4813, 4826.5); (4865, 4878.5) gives 0.90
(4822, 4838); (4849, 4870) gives 0.88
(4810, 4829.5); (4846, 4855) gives 0.94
